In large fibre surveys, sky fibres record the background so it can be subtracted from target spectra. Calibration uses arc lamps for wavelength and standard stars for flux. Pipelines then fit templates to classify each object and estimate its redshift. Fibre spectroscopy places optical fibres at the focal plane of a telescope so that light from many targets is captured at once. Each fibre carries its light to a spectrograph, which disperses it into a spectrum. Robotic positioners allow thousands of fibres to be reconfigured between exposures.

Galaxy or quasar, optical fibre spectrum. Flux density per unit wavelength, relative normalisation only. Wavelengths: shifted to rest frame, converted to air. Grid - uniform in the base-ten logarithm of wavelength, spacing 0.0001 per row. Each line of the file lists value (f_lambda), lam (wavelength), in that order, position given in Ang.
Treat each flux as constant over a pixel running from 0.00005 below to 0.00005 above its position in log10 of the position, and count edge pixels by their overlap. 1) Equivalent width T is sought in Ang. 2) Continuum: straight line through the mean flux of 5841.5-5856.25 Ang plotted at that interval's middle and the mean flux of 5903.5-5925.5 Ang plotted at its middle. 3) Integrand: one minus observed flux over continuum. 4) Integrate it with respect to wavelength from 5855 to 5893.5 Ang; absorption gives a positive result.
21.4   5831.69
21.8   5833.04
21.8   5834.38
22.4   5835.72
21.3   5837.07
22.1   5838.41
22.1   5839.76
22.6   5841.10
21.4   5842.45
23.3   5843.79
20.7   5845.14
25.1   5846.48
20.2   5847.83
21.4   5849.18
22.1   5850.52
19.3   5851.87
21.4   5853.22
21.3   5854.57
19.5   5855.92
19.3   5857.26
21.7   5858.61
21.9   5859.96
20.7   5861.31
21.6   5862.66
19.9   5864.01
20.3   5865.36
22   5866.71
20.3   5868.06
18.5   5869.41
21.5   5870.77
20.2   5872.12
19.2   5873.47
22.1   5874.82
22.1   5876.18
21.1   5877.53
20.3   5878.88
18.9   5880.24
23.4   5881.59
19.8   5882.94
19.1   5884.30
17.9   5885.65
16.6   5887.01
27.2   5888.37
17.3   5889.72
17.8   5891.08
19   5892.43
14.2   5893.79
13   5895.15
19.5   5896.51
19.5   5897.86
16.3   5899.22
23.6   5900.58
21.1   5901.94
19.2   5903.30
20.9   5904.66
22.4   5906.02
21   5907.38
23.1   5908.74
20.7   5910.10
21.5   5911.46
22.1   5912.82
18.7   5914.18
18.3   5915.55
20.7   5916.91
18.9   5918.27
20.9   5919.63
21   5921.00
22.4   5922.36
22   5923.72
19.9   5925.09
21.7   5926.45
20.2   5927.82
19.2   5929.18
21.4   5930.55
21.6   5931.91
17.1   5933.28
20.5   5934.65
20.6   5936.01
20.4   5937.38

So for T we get 1.78 Ang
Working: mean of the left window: 21.5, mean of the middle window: 20.3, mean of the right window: 20.9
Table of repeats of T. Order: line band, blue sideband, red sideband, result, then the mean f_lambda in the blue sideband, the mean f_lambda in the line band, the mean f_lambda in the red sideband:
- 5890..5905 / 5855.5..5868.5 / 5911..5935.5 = 1.54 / 20.8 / 18.5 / 20.4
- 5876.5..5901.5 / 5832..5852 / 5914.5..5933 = 2.26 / 21.9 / 19.2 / 20.5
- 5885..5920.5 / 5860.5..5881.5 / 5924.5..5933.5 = 1.38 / 20.7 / 19.7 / 20.3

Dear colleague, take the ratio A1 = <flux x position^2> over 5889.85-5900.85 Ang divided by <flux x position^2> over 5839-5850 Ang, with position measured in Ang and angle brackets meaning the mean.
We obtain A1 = 0.81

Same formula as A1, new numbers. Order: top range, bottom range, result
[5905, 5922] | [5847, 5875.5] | 1.02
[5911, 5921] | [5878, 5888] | 1.04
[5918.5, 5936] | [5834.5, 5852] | 0.97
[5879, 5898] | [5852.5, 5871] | 0.92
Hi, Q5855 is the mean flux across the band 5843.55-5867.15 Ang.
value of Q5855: 21.2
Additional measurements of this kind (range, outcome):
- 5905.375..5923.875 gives 21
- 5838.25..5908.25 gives 20.4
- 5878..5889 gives 20.4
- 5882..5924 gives 19.9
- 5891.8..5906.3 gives 18.9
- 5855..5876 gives 20.6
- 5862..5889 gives 20.6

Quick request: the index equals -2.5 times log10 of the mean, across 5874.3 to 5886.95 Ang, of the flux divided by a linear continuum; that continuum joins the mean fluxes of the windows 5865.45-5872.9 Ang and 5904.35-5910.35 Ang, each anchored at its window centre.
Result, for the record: 0.03 mag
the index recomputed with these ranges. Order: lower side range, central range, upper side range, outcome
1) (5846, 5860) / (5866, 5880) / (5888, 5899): -0.06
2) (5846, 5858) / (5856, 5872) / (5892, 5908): -0.01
